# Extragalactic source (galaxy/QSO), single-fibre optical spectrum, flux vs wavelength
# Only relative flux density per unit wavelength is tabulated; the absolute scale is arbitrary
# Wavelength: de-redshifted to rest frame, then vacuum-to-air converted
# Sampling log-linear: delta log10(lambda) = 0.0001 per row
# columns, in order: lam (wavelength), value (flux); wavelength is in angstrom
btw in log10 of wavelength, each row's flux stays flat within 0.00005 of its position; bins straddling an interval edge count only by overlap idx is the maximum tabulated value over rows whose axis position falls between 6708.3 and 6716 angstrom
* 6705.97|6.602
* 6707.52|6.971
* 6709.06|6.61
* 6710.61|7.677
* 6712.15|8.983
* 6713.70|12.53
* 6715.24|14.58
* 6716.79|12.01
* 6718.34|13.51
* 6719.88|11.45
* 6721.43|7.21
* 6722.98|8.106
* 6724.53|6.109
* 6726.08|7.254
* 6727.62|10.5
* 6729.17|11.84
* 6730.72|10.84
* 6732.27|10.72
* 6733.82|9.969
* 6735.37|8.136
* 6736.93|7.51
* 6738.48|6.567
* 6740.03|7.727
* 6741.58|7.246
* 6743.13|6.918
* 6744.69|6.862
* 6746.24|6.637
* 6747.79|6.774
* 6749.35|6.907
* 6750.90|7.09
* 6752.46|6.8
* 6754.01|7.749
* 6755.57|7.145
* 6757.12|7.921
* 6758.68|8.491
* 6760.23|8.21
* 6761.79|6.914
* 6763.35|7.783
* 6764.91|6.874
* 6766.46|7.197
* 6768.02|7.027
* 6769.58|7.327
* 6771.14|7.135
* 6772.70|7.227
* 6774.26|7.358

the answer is 14.58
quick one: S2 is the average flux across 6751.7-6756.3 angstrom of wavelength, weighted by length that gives 7.23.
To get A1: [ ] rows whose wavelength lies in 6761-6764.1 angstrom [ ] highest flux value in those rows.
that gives 7.783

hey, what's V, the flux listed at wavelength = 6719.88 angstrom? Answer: 11.45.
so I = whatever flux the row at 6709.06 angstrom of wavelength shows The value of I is 6.61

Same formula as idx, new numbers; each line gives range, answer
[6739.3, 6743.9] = 7.727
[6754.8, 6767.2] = 8.491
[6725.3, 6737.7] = 11.84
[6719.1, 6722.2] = 11.45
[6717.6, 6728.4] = 13.51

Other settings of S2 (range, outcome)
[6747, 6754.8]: 7.06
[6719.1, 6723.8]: 8.91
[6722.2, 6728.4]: 8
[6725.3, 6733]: 10.2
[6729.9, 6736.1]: 9.94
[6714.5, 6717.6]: 13.3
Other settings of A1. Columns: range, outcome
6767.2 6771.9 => 7.327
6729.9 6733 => 10.84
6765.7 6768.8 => 7.197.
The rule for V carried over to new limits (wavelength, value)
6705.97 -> 6.602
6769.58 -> 7.327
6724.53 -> 6.109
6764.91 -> 6.874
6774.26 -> 7.358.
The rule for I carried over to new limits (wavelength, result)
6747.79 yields 6.774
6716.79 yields 12.01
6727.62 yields 10.5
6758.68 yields 8.491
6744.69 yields 6.862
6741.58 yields 7.246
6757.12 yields 7.921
